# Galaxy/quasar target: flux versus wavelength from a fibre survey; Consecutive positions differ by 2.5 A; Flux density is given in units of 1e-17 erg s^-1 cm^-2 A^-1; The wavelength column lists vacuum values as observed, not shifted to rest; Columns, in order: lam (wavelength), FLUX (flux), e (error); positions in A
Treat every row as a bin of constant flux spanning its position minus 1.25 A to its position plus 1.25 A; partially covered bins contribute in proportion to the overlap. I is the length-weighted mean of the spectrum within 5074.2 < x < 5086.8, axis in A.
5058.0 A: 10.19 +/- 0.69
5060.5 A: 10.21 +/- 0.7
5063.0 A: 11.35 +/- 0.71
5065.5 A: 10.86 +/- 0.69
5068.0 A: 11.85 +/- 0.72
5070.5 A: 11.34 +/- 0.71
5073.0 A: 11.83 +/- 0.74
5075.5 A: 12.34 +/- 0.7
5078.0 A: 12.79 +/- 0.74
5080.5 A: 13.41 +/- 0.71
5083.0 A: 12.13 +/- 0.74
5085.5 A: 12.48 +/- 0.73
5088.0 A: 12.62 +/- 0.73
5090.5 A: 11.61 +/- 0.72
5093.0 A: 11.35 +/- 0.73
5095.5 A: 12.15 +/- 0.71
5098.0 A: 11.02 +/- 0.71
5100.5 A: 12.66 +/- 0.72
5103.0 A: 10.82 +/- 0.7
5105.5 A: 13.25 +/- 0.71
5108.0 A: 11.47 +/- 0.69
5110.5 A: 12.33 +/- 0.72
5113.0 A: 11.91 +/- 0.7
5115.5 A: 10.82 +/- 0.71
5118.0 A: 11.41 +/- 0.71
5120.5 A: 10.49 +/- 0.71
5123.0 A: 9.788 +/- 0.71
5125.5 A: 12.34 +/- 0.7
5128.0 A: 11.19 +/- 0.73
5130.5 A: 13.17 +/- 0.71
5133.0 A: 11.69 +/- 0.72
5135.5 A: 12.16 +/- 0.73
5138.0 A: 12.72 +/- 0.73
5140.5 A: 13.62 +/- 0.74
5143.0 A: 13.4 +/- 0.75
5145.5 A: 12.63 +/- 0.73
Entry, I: 12.6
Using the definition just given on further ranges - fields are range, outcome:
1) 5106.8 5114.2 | 11.9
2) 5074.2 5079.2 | 12.6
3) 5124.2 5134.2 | 12.1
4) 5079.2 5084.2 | 12.8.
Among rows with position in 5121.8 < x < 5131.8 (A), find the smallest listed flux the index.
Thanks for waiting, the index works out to 9.788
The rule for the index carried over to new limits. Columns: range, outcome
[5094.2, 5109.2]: 10.82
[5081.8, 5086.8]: 12.13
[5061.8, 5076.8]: 10.86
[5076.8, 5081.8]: 12.79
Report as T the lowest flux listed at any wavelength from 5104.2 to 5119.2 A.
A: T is 10.82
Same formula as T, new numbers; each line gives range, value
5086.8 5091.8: 11.61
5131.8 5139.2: 11.69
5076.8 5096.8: 11.35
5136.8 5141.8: 12.72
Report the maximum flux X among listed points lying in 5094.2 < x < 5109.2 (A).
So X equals 13.25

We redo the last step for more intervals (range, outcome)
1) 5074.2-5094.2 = 13.41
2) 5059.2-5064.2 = 11.35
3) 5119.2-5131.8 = 13.17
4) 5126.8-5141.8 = 13.62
